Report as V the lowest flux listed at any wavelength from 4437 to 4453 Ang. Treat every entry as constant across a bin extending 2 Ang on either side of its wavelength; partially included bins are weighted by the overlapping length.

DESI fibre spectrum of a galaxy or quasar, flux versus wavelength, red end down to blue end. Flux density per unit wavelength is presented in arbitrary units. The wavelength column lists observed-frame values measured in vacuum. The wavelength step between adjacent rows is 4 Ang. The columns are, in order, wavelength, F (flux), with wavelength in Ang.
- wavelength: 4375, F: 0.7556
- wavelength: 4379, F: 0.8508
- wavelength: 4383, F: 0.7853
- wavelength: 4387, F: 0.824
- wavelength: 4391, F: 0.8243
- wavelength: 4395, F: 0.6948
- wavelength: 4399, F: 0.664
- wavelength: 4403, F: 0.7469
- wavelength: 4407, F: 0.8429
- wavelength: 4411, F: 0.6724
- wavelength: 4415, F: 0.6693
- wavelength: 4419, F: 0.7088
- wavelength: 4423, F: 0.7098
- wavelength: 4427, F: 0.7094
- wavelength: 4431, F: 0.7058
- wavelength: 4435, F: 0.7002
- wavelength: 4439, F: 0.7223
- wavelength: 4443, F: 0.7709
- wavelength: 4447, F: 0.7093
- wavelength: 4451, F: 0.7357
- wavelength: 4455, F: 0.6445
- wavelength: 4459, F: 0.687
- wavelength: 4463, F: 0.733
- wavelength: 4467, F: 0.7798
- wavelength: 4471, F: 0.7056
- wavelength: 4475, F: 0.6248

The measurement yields 0.7093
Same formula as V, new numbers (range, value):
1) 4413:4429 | 0.6693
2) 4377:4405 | 0.664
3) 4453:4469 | 0.6445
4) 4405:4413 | 0.6724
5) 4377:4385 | 0.7853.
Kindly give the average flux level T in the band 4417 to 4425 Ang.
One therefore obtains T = 0.709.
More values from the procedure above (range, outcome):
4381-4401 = 0.758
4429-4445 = 0.725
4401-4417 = 0.733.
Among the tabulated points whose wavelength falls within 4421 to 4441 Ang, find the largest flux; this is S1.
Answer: 0.7223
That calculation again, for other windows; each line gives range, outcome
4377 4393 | 0.8508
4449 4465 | 0.7357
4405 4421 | 0.8429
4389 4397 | 0.8243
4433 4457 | 0.7709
